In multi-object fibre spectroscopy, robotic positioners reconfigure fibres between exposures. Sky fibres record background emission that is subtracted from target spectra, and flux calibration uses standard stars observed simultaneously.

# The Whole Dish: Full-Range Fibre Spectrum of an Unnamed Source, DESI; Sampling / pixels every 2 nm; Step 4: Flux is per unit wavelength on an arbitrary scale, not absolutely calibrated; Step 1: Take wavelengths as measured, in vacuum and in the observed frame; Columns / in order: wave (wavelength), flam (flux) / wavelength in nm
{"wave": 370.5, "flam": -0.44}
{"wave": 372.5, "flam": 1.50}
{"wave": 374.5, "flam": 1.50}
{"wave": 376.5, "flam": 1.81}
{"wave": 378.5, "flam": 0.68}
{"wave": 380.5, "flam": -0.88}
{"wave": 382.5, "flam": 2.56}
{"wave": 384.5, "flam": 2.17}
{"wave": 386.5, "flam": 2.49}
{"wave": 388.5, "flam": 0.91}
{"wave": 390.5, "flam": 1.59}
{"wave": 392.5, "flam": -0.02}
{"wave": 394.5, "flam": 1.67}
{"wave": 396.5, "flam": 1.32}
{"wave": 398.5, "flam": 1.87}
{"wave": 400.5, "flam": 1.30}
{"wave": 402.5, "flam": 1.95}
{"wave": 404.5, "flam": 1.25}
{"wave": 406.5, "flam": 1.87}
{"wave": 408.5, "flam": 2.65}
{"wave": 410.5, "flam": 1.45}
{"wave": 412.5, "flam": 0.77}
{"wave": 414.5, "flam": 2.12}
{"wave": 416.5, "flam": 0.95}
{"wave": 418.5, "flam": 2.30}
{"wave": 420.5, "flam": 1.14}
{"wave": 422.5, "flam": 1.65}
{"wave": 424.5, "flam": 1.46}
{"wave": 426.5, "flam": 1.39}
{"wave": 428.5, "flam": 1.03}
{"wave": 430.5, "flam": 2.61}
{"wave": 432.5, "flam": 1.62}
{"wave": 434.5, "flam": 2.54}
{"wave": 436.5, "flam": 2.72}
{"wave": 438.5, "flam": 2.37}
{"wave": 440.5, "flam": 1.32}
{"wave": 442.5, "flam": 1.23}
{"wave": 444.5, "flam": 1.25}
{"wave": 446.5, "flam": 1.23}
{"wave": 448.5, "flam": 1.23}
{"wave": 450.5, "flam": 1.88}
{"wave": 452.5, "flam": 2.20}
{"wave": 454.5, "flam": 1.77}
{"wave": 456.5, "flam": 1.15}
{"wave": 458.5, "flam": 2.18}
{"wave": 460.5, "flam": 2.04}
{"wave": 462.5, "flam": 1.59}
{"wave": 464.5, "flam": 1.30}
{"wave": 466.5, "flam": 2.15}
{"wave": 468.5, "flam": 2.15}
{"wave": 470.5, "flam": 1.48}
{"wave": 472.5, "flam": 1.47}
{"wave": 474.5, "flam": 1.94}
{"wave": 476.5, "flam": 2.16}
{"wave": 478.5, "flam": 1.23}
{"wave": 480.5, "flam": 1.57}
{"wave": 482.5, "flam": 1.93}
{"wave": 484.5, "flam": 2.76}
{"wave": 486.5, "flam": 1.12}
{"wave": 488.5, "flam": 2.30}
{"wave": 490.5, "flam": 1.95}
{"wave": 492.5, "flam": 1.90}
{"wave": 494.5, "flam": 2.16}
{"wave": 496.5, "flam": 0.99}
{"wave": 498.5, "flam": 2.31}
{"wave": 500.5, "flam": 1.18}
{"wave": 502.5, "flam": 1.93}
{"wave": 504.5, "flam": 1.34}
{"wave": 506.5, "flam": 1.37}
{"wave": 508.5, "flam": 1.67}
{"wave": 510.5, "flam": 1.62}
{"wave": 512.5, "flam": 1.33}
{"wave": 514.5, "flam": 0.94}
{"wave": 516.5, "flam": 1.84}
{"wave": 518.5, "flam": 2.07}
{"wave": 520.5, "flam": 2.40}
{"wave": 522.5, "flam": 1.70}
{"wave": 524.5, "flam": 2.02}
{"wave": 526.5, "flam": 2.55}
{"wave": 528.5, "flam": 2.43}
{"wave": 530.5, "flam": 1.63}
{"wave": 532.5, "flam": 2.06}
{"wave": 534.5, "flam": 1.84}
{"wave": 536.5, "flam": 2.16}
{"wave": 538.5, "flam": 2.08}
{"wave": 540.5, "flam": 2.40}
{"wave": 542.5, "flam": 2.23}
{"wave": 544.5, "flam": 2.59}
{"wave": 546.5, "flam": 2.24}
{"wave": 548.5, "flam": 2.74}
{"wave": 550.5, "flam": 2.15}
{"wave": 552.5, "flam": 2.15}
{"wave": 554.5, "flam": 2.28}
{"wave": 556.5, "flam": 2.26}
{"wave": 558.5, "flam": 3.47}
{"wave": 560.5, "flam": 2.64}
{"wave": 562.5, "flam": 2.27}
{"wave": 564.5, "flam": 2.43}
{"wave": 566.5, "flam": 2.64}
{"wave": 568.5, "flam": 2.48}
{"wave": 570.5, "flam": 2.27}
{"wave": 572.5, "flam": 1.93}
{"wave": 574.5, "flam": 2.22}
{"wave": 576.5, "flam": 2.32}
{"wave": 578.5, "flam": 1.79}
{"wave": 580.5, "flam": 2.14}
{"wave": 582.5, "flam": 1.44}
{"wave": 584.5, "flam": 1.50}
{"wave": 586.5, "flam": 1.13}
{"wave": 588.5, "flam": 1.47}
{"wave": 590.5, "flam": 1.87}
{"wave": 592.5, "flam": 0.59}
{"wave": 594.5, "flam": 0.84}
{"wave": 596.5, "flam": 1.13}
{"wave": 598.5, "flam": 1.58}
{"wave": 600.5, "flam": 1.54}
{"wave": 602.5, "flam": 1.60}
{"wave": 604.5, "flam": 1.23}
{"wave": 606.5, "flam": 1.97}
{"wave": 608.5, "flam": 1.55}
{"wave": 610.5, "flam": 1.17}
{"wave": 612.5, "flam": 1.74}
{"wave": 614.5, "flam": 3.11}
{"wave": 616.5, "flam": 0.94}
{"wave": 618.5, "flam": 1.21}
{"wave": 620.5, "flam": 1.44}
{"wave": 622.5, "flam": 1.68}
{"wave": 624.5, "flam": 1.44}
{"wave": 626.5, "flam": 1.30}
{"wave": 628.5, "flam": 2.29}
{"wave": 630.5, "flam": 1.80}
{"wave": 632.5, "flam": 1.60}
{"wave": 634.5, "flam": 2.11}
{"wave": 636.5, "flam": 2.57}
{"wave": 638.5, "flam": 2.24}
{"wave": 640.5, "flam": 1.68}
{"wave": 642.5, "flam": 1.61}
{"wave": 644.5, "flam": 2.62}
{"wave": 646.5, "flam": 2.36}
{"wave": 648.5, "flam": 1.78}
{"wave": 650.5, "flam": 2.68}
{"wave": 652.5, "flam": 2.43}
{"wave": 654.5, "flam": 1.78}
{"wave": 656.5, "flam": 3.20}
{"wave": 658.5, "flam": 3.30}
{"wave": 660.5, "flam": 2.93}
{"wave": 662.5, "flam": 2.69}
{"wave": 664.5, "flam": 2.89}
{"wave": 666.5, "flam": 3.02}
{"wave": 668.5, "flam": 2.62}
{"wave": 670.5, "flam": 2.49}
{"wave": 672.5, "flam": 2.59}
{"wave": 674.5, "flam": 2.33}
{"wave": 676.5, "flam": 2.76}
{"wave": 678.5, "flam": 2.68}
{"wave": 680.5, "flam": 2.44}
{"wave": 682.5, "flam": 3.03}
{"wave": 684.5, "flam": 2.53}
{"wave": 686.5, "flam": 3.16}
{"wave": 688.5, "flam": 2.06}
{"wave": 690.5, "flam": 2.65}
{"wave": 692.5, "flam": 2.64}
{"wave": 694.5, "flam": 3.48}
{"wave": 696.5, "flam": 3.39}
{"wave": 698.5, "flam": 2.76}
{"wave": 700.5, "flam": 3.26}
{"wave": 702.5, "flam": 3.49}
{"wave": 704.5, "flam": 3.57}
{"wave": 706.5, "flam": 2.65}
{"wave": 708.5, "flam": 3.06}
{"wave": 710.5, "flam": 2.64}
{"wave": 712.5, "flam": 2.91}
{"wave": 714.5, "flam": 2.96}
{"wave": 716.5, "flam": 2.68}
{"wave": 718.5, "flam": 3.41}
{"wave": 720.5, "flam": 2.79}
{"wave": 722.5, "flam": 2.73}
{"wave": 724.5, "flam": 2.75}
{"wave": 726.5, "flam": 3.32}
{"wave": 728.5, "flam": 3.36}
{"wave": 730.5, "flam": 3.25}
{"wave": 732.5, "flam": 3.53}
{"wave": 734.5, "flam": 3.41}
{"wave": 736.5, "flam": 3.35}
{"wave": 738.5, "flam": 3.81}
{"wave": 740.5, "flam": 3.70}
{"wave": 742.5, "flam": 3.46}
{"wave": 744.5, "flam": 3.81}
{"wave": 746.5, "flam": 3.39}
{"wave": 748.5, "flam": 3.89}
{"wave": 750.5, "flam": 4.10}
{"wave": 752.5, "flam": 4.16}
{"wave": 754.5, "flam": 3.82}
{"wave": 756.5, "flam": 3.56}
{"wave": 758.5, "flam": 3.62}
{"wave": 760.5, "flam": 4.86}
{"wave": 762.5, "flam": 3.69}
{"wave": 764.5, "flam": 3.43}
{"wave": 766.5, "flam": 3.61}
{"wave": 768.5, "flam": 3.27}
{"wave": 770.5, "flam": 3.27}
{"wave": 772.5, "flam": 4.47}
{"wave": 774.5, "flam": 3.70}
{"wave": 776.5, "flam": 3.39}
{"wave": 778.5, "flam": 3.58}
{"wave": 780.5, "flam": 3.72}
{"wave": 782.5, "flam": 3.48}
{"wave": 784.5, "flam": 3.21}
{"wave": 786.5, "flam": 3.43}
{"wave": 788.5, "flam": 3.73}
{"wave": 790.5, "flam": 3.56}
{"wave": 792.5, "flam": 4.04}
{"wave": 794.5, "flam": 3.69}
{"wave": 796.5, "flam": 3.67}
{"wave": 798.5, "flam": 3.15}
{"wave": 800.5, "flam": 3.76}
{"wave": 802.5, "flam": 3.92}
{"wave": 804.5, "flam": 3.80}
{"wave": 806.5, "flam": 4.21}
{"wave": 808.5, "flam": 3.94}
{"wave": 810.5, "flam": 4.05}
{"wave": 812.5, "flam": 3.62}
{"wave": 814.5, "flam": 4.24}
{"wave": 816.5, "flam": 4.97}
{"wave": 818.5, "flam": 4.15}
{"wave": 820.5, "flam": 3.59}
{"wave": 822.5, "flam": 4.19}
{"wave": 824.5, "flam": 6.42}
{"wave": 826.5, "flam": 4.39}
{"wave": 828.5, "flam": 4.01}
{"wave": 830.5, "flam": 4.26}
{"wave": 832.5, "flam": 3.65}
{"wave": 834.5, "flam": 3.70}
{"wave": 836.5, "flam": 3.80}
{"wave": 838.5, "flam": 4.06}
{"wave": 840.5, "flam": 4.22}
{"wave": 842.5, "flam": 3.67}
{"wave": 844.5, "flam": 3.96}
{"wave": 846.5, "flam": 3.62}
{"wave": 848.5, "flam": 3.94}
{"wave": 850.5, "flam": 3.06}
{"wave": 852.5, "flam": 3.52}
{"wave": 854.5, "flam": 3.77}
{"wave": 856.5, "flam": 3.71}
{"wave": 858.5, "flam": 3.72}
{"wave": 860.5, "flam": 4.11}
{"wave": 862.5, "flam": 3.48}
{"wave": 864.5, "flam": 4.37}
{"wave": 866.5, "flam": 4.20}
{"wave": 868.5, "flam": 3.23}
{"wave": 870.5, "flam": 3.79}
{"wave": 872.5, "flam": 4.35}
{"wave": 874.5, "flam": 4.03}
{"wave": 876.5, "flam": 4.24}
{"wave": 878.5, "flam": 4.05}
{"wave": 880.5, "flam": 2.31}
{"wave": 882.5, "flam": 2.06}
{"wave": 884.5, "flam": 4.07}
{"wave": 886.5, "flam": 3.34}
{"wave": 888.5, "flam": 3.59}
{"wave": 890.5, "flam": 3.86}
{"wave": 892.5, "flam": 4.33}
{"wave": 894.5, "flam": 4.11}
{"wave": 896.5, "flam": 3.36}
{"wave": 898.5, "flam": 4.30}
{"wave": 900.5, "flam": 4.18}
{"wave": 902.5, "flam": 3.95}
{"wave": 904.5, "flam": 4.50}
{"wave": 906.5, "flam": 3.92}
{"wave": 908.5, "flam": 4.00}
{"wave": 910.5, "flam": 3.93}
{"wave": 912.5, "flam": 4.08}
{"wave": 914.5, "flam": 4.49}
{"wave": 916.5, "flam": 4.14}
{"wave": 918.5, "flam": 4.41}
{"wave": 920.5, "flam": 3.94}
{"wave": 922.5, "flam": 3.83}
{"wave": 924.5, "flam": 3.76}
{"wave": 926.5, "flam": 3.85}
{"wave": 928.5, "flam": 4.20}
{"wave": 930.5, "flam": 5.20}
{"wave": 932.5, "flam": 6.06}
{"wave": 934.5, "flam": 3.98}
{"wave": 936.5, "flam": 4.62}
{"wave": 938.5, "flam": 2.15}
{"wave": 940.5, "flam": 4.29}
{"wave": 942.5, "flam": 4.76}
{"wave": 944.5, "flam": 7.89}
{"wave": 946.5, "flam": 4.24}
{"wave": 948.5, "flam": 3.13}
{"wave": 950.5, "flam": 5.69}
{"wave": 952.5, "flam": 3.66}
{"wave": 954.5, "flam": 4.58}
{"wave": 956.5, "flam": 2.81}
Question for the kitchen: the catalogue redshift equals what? 0.65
